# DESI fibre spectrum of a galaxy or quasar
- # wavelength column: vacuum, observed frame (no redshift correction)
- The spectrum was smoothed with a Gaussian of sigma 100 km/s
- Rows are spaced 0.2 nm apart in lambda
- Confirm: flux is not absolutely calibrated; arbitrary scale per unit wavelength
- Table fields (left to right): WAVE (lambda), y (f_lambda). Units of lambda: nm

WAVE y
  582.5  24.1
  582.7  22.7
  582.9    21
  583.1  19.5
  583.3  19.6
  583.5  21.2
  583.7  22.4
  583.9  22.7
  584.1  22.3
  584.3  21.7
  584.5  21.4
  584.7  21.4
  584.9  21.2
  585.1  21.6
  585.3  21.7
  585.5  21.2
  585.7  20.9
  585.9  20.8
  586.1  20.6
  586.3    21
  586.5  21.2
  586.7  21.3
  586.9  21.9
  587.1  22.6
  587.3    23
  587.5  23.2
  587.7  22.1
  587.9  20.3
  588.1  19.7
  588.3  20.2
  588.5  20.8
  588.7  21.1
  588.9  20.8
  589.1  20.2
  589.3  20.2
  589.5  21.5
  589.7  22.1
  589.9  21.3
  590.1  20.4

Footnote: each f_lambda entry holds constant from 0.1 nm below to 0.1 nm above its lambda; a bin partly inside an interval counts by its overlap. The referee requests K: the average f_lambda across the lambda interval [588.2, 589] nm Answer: 20.7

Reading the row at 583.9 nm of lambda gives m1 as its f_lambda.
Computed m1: 22.7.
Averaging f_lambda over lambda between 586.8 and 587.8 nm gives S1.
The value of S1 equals 22.6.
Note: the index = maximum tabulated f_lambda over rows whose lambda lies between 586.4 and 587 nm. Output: 21.9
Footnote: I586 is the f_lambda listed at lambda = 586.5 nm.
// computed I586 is 21.2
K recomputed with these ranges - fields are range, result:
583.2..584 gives 21.5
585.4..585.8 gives 21.1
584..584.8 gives 21.7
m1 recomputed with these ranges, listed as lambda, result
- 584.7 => 21.4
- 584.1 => 22.3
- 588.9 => 20.8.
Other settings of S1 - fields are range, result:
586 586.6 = 20.9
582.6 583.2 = 21.1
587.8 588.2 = 20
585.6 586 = 20.9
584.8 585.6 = 21.4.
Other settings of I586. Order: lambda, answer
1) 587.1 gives 22.6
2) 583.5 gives 21.2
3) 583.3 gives 19.6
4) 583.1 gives 19.5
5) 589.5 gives 21.5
